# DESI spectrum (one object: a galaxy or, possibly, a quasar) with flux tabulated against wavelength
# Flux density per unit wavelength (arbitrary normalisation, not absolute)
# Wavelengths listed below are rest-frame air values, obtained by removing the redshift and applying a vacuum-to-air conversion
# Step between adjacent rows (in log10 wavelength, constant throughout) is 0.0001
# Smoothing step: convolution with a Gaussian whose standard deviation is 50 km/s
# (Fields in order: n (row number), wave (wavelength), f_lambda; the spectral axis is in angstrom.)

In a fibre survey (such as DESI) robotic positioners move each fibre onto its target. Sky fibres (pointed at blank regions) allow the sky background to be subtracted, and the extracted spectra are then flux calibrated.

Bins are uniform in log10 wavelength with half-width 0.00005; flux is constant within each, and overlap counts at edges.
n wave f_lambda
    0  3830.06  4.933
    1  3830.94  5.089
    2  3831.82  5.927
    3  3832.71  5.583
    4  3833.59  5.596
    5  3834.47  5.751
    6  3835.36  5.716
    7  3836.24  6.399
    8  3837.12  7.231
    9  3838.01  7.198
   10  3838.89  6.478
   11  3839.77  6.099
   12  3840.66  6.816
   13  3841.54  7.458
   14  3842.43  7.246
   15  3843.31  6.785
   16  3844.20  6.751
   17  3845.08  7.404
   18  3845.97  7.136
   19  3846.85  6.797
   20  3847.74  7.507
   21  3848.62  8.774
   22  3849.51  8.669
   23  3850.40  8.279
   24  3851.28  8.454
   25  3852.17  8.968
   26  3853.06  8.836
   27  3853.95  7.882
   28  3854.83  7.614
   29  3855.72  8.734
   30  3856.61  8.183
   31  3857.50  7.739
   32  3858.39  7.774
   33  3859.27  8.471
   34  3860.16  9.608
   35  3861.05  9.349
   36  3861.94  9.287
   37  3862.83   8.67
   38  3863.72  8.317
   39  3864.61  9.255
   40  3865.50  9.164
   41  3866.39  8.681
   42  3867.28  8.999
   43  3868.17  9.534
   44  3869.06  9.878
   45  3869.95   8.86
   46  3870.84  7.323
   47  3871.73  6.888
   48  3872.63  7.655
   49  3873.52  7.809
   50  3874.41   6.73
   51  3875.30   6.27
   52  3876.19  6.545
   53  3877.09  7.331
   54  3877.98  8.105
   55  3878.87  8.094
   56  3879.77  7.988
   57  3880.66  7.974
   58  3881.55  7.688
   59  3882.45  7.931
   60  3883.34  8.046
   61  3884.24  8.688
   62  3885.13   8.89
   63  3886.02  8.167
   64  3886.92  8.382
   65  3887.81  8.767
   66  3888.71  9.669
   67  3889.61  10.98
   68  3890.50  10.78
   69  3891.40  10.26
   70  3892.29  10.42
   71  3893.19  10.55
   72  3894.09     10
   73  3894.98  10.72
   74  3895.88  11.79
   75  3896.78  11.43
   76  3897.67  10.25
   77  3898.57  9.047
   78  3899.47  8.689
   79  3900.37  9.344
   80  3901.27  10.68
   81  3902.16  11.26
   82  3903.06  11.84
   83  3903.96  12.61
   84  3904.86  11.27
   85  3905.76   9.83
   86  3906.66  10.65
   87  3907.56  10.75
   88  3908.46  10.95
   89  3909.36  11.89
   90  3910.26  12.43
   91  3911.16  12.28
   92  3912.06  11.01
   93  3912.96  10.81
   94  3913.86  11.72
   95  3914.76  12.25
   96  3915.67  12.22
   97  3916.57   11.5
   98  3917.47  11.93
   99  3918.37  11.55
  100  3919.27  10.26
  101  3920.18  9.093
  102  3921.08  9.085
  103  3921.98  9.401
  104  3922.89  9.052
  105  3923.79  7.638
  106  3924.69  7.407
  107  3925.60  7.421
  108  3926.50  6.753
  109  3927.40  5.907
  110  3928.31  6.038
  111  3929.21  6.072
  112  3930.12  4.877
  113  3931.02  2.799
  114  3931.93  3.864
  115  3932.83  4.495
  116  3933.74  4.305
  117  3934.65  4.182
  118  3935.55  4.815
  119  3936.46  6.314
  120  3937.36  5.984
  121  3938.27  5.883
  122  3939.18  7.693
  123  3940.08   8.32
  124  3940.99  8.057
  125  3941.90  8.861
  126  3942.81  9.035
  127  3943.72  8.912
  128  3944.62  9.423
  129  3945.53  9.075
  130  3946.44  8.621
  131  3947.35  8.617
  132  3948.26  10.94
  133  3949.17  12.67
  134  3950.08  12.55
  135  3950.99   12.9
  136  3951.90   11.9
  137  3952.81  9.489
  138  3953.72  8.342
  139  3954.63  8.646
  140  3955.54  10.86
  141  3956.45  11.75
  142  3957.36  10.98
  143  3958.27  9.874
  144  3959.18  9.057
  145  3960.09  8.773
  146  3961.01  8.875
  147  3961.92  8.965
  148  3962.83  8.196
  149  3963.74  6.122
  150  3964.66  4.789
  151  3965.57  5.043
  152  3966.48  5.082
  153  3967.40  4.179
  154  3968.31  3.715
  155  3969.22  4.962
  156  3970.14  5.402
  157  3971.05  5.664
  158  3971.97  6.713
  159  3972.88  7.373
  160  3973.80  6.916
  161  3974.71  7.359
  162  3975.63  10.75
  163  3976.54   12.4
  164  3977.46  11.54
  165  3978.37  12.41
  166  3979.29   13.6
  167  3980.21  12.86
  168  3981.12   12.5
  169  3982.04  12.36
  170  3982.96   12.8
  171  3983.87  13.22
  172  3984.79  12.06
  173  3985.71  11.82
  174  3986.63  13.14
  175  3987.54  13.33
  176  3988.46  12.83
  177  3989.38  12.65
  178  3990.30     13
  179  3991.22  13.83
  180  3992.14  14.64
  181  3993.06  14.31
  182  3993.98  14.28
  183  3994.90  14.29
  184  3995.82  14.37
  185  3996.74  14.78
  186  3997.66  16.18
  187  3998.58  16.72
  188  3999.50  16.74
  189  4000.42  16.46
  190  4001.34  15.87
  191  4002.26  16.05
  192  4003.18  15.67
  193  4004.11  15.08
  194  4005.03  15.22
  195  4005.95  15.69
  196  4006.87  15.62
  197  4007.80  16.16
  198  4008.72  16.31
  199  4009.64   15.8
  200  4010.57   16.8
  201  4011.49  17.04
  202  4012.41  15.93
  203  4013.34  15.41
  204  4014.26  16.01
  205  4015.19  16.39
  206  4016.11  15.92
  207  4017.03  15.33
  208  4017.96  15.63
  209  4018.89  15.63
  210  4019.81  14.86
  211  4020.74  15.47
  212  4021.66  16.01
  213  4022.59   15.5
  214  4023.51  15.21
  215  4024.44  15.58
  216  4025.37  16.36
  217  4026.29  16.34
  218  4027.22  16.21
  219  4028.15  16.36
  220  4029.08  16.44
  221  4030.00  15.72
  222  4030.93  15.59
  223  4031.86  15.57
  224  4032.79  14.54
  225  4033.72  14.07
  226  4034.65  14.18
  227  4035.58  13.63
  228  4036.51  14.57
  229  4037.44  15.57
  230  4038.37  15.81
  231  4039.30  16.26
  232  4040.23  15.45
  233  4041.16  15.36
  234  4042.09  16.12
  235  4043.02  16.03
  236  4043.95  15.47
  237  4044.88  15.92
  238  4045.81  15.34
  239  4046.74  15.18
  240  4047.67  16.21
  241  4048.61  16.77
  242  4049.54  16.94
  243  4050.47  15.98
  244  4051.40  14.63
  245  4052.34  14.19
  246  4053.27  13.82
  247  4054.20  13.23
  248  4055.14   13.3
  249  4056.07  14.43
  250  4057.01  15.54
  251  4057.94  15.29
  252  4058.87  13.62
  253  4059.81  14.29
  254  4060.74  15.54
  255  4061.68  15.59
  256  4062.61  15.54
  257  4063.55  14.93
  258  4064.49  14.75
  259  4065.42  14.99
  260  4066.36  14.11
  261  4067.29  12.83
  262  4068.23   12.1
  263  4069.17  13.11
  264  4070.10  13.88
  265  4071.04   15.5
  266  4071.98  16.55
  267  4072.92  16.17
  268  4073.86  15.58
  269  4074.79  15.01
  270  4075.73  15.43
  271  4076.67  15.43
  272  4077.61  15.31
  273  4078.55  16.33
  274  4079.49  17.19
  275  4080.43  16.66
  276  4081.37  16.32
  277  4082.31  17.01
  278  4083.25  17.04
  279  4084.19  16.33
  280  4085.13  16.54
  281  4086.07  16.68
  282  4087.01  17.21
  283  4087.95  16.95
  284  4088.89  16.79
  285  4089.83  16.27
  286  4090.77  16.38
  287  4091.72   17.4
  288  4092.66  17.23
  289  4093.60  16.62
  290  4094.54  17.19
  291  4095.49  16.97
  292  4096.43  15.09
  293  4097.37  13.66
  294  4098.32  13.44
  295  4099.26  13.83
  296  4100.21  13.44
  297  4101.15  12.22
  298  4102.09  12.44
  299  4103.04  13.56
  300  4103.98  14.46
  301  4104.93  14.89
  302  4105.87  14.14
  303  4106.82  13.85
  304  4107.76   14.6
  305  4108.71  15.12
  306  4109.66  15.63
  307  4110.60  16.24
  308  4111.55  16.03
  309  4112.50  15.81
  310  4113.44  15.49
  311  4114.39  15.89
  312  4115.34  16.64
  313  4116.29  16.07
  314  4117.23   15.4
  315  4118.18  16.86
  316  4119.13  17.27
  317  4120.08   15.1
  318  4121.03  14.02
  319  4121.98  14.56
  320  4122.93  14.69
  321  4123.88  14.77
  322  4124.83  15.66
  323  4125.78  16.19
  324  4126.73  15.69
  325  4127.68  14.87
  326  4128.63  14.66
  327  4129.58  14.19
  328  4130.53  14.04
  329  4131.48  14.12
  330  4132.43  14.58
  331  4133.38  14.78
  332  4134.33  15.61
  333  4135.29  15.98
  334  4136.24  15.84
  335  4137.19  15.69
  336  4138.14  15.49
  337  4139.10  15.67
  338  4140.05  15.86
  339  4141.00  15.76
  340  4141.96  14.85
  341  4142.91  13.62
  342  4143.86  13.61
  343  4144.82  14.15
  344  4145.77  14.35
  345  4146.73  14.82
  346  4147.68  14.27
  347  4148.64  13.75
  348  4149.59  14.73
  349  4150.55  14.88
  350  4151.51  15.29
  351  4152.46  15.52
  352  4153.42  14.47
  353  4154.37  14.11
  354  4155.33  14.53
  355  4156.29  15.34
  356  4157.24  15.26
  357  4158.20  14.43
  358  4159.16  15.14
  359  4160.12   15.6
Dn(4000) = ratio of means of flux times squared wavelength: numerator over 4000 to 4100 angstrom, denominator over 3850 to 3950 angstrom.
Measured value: 1.89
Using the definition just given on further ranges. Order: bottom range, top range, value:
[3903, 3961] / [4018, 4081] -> 1.78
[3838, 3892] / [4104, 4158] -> 2.10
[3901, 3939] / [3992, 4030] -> 1.87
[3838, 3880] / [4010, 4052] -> 2.14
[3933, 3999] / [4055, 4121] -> 1.65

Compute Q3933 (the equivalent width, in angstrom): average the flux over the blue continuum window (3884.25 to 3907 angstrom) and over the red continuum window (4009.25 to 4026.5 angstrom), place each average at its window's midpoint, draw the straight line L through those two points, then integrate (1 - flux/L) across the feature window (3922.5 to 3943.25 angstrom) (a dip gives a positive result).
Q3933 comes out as 9.8 angstrom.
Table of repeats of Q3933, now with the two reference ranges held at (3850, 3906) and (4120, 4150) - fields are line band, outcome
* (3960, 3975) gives 6.5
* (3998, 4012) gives -4.9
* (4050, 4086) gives -4.8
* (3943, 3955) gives 0.5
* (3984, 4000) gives -3.3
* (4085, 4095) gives -2.2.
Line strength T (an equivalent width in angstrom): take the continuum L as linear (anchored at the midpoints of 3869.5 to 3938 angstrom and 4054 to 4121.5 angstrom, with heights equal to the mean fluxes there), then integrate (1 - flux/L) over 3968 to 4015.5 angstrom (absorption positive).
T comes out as -4.5 angstrom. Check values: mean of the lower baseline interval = 8.85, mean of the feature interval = 13.2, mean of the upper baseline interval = 15.3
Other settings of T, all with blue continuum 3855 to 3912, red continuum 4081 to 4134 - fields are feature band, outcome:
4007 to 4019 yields -3.0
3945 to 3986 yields 7.7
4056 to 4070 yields -0.2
